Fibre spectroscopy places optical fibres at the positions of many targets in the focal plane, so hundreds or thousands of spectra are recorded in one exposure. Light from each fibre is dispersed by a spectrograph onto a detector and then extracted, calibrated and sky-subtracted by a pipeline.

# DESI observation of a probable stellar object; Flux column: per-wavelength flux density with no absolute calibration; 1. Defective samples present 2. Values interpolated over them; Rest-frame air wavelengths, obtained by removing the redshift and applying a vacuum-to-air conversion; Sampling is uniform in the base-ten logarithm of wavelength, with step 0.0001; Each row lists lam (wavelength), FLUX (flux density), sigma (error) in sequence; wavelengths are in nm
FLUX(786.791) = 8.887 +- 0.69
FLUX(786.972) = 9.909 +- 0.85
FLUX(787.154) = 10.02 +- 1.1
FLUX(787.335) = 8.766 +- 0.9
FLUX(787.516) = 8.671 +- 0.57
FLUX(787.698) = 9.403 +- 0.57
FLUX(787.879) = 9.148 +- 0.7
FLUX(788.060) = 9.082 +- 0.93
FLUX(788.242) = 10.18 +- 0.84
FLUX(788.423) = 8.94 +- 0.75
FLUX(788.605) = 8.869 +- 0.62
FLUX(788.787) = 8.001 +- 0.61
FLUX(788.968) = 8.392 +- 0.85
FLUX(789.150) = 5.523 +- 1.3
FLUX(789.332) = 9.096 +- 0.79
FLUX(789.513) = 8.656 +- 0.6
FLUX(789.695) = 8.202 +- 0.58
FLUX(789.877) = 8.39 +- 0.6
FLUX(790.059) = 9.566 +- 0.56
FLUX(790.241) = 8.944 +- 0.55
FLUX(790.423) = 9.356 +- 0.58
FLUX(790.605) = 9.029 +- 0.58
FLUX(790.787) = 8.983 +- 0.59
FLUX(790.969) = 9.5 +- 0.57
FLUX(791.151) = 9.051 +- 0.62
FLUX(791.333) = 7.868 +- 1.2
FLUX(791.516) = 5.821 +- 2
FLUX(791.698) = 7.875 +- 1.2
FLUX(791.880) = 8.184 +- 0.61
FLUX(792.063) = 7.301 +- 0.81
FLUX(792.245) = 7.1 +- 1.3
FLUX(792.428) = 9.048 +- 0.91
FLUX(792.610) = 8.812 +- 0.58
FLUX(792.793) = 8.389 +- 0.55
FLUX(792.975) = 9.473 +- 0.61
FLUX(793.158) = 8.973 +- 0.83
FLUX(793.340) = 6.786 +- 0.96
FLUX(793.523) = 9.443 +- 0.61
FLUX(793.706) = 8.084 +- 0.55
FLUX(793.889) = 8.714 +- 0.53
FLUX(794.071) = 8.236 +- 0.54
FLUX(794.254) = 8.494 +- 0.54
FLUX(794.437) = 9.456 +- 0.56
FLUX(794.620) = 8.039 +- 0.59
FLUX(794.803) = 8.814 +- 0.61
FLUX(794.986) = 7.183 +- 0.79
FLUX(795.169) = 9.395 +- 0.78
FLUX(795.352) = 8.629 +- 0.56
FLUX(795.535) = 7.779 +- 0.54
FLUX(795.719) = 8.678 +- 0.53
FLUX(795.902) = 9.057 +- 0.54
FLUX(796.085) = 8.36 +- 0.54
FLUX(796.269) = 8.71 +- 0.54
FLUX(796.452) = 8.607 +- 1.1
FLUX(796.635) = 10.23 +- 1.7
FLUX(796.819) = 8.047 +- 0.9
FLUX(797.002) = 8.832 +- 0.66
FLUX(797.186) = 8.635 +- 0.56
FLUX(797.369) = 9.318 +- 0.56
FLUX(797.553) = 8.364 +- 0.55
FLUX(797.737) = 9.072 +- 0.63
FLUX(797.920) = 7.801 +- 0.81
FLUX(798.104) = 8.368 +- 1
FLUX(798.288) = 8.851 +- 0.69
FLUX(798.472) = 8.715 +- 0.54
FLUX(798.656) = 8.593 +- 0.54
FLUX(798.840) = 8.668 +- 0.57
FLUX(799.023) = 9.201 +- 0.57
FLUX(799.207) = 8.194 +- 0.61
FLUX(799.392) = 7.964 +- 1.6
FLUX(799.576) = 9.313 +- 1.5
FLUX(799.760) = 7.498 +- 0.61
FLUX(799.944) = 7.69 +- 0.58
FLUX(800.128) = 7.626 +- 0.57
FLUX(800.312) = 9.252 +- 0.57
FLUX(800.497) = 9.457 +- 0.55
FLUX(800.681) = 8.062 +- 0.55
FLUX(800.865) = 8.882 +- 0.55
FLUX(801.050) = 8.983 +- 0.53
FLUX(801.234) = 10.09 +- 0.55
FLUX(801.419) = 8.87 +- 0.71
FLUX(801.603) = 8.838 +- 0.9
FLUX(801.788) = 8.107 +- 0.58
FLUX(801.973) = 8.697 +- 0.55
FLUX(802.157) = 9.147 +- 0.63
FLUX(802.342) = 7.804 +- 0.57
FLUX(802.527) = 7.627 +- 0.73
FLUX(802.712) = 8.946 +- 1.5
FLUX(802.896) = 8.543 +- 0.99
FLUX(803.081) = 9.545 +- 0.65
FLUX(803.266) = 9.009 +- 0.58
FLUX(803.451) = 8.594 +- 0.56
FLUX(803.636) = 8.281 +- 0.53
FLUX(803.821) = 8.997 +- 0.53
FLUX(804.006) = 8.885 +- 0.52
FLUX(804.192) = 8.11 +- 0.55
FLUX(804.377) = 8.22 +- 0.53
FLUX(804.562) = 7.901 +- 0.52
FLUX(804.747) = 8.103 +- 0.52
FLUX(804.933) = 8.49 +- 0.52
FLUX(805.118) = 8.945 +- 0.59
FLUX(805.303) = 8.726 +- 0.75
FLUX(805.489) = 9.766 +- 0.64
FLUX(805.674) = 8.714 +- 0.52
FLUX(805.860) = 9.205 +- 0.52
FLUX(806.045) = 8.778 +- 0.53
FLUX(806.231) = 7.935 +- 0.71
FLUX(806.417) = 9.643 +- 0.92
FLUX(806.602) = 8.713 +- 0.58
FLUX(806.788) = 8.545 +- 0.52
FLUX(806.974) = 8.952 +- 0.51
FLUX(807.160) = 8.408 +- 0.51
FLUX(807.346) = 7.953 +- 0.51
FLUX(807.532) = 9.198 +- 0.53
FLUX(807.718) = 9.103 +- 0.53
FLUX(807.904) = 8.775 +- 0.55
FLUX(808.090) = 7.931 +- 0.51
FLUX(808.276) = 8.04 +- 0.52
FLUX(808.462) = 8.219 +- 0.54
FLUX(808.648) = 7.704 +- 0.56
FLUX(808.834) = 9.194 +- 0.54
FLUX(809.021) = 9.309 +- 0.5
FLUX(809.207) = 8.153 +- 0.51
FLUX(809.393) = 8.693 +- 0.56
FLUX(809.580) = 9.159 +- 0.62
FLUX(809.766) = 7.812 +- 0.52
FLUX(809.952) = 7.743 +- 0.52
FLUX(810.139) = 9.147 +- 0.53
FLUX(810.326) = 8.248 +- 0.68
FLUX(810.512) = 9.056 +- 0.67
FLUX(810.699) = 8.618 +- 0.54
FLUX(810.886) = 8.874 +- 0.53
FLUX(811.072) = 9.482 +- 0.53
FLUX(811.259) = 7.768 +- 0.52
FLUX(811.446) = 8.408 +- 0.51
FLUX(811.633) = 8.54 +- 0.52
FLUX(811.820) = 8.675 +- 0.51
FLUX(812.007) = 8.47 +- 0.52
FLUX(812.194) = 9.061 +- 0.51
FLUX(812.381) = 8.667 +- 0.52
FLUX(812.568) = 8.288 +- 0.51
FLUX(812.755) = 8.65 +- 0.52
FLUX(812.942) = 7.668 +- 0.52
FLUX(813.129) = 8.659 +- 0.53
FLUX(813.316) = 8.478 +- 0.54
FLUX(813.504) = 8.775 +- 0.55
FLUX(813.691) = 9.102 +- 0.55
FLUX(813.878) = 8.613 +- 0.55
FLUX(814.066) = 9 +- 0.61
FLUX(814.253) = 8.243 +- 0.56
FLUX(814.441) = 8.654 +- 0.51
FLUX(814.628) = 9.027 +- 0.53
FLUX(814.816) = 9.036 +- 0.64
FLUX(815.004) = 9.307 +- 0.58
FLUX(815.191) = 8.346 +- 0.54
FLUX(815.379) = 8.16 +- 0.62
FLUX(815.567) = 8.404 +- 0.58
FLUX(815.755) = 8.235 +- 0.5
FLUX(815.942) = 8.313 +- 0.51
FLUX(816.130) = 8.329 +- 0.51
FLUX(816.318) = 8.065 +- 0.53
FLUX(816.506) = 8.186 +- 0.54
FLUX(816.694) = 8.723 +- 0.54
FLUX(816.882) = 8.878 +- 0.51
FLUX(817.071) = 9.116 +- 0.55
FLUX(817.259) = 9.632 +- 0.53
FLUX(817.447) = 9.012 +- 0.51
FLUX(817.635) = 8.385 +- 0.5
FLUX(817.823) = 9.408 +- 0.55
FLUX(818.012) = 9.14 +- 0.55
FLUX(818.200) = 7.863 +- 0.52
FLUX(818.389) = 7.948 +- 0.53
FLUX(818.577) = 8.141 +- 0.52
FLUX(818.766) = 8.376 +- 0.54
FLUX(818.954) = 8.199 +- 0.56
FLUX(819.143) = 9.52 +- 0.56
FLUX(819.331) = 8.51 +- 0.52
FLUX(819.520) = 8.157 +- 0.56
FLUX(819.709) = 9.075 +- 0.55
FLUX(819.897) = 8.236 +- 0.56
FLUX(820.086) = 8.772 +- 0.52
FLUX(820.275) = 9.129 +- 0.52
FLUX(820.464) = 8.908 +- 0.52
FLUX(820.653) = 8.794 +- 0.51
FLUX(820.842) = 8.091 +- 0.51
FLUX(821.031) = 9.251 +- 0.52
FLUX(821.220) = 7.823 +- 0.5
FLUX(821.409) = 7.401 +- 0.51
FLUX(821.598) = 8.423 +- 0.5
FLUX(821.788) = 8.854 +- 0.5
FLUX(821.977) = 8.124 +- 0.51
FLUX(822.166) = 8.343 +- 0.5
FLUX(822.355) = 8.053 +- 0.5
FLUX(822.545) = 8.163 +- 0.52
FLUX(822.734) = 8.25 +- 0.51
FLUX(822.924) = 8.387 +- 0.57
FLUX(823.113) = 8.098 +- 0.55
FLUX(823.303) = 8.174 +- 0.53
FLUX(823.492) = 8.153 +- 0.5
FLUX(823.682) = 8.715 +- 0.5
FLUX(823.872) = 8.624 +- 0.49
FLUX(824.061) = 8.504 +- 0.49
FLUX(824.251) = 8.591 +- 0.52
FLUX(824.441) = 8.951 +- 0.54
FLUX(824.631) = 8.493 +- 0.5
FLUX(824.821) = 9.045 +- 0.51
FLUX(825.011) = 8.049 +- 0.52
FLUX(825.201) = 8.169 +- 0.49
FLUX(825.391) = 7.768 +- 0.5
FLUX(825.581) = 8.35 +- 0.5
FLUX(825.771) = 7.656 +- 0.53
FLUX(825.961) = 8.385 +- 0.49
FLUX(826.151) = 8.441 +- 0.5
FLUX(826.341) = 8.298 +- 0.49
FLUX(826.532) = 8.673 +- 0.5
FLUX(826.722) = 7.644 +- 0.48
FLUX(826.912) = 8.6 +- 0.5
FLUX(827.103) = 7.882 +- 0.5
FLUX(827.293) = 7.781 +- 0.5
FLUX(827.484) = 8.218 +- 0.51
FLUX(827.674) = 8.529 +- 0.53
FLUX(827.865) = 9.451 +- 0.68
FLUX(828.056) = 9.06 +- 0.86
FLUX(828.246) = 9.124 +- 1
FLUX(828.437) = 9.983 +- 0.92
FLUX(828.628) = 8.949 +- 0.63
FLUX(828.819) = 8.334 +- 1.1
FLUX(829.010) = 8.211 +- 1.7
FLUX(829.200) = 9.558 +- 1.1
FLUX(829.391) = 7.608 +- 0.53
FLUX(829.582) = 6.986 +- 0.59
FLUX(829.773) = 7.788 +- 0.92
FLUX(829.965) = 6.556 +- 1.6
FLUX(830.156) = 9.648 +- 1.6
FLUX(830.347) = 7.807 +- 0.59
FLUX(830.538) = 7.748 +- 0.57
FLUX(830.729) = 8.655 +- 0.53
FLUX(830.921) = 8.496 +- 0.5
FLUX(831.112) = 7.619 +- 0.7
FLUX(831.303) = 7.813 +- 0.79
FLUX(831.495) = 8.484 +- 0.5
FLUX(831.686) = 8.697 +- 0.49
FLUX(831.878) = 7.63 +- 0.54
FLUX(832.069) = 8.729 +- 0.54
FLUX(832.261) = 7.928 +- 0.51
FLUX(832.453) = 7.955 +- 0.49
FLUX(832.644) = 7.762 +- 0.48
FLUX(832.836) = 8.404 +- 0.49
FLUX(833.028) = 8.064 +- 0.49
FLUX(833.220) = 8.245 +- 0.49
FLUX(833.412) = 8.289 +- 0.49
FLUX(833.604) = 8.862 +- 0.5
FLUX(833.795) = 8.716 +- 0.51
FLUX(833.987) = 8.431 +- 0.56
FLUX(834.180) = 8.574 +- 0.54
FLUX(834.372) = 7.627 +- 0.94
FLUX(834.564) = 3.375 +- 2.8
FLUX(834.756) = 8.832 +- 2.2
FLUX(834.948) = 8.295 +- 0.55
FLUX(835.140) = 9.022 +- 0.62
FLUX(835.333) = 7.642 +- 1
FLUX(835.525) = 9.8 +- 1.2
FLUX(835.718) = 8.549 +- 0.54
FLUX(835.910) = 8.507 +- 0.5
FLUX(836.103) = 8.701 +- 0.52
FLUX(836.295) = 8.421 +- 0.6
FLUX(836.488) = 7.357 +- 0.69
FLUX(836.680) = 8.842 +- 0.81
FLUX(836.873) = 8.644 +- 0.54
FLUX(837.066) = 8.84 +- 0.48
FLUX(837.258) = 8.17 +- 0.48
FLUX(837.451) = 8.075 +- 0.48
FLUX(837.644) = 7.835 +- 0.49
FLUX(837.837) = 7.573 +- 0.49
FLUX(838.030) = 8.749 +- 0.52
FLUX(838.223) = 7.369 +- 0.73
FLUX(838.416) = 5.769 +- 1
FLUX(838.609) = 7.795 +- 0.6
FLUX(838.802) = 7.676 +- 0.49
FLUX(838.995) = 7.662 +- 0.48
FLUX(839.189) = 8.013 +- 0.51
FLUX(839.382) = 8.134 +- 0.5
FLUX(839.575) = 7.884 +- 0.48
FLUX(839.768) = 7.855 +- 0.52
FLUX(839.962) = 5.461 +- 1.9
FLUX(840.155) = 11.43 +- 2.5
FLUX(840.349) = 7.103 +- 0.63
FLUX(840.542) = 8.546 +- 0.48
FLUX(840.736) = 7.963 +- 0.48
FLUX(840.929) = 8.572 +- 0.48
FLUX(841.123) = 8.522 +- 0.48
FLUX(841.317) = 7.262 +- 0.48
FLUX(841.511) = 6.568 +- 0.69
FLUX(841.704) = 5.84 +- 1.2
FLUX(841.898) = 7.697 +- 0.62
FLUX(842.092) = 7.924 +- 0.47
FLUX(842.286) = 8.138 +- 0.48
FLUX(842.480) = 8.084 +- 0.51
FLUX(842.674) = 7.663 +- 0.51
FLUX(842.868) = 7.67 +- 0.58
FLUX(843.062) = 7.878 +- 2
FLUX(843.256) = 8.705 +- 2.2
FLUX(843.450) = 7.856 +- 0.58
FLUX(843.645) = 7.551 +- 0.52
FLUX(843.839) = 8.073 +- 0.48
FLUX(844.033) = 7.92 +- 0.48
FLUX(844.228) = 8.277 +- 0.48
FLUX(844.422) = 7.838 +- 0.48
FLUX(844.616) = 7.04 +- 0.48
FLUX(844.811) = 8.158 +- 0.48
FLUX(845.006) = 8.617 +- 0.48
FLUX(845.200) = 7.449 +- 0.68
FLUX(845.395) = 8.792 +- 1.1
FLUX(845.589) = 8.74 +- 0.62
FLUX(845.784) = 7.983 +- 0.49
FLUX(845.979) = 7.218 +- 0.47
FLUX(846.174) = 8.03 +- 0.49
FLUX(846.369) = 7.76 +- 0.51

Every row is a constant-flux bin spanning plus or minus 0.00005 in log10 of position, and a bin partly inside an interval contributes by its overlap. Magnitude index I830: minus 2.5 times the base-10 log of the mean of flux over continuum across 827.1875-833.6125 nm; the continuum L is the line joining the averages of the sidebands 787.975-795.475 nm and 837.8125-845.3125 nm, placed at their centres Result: -0.05 mag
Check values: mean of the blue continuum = 8.48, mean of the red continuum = 7.81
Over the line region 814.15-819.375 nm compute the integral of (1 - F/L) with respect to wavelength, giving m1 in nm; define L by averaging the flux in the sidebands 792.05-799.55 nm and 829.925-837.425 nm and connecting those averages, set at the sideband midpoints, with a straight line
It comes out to -0.15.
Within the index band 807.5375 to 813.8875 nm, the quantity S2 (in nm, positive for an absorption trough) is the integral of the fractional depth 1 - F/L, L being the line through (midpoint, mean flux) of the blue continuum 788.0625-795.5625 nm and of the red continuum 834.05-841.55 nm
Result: -0.23 nm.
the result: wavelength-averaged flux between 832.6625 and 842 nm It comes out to 7.99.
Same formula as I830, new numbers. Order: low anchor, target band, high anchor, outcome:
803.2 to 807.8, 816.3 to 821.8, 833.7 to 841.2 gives -0.02 mag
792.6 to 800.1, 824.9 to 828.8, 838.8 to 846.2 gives -0.04 mag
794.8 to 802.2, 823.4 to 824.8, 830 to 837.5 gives -0.03 mag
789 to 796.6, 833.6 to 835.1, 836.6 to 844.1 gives 0.02 mag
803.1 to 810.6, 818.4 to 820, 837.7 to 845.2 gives -0.02 mag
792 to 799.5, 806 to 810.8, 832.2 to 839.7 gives -0.02 mag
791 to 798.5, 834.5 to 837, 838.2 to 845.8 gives -0.04 mag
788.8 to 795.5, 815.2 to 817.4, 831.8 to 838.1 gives -0.03 mag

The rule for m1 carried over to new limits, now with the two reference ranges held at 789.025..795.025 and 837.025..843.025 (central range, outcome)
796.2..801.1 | -0.188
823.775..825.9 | -0.107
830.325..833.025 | -0.080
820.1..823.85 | -0.174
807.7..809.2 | -0.055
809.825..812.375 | -0.145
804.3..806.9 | -0.151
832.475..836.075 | -0.141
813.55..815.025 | -0.134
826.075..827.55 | -0.043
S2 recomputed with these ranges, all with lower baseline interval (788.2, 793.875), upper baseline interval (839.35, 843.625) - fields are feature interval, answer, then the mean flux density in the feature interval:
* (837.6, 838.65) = 0.05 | 7.48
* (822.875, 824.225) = -0.06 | 8.39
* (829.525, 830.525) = 0.02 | 7.78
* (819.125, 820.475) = -0.11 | 8.74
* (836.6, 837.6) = -0.07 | 8.47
